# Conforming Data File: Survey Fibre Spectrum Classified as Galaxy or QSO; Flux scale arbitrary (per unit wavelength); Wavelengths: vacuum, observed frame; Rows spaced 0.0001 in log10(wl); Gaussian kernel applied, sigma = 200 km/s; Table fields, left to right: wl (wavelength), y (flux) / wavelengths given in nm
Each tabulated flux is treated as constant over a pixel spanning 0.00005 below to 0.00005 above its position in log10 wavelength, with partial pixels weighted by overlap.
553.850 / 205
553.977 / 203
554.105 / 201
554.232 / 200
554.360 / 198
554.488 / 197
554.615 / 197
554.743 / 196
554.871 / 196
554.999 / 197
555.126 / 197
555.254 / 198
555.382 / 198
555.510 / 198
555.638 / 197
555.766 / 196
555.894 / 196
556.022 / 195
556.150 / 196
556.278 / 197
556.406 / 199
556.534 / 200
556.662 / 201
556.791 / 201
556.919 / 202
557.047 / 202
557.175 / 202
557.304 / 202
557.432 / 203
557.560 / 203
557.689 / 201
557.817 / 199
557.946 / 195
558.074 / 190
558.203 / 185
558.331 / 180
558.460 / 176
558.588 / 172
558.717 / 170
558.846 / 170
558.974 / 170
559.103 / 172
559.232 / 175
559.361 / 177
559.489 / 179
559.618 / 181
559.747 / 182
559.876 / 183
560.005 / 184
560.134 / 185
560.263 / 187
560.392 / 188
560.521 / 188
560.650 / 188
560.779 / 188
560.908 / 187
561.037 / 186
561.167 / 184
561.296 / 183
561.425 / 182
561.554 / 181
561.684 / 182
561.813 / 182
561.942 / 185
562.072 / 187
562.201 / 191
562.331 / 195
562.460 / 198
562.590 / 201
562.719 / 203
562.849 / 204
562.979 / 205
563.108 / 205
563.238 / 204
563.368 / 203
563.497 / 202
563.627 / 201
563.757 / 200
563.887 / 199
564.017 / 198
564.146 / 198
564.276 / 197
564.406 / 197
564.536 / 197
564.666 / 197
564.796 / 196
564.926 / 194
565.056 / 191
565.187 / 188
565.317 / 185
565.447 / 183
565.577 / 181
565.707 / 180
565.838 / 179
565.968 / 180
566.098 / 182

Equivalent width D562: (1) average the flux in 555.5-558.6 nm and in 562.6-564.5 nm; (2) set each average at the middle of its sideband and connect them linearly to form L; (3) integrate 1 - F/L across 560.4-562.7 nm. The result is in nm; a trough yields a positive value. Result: 0.13 nm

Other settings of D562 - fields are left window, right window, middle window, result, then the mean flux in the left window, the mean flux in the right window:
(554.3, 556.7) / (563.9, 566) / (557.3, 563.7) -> 0.17 nm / 197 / 190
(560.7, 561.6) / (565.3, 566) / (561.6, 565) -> -0.26 nm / 185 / 181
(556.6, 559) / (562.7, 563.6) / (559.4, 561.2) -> 0.11 nm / 191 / 204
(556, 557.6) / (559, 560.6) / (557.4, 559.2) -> 0.07 nm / 200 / 181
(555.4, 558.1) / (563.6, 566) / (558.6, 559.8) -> 0.13 nm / 199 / 192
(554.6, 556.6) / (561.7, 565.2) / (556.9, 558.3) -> -0.01 nm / 197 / 197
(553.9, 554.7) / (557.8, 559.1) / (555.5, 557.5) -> -0.11 nm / 199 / 180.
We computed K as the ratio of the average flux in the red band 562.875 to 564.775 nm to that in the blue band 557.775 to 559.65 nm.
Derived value 1.12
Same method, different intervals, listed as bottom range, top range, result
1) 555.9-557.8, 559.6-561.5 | 0.93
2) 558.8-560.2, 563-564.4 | 1.13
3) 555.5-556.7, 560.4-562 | 0.94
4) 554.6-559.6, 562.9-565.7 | 1.02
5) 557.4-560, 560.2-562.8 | 1.03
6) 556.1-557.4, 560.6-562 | 0.92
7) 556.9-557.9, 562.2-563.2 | 1.00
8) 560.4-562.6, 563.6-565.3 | 1.05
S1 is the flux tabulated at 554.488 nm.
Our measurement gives 197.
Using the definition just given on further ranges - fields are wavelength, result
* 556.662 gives 201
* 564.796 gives 196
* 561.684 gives 182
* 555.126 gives 197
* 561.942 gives 185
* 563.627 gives 201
